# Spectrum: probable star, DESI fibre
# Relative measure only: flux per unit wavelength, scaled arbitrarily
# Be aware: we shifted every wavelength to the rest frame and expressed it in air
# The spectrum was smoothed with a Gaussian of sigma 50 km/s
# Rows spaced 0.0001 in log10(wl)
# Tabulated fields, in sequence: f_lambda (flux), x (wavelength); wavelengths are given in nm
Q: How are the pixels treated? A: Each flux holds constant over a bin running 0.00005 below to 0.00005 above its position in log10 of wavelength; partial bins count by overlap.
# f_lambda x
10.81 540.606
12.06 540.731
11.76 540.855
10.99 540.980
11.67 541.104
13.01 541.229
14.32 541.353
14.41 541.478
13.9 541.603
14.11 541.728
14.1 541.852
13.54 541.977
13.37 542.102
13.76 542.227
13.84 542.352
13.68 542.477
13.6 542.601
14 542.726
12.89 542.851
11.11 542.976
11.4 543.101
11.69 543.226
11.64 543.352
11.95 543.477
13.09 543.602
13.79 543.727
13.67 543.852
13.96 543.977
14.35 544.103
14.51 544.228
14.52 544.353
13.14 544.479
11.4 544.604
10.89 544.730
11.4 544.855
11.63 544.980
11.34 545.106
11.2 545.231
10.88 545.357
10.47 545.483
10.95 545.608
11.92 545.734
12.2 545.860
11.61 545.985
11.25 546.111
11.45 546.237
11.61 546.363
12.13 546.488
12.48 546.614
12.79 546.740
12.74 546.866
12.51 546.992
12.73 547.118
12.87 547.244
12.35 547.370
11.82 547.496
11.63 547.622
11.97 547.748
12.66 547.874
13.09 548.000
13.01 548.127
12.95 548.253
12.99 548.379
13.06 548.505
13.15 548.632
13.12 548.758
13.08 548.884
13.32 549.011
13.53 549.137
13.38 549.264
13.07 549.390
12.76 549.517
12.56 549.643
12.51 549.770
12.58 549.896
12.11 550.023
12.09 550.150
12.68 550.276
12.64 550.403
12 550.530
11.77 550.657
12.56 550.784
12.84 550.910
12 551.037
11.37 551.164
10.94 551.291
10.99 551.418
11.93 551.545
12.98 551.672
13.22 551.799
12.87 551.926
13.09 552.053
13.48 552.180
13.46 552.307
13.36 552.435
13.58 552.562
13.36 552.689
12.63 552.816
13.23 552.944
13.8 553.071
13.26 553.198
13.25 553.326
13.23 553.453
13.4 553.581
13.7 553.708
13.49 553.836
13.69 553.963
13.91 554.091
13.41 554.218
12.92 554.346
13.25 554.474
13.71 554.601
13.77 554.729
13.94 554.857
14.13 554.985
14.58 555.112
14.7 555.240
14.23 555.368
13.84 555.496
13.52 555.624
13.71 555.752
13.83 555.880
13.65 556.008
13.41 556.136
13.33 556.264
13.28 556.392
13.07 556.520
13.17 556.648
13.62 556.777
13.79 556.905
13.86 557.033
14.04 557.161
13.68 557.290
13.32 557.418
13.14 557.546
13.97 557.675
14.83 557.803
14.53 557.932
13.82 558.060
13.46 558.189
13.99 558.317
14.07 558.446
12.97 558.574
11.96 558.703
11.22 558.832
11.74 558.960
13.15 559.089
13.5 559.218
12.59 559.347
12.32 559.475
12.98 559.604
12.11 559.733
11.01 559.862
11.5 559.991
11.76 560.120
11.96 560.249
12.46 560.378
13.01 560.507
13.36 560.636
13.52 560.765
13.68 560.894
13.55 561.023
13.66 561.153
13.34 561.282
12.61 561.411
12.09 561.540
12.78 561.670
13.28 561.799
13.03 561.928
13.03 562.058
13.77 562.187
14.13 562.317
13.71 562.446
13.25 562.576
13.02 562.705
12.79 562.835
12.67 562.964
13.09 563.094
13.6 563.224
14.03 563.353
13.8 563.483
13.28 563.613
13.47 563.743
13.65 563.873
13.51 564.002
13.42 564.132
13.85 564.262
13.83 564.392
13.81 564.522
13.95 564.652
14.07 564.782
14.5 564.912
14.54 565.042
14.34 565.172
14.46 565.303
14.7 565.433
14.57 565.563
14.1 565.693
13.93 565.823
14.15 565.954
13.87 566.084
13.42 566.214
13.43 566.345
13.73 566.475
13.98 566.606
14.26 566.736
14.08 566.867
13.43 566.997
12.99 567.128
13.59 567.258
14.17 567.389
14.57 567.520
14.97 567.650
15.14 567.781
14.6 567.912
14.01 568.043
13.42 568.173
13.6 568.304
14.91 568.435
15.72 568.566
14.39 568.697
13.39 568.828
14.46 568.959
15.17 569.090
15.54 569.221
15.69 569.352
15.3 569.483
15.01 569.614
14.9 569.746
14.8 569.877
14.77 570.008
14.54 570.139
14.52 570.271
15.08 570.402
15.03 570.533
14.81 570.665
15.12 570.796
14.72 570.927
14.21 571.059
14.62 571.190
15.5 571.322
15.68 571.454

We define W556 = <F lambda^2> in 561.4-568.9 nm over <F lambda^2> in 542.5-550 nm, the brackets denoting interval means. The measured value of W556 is 1.2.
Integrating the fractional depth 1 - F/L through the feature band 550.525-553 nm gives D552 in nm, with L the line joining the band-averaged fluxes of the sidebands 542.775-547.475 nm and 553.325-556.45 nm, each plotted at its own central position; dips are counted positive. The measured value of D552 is 0.118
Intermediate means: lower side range 12.2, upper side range 13.7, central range 12.6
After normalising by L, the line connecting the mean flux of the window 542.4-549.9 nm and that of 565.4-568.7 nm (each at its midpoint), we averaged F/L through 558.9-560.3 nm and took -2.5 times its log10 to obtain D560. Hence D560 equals 0.11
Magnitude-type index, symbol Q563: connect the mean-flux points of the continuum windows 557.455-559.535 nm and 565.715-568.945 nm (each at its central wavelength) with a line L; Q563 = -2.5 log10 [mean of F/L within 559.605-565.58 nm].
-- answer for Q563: 0.02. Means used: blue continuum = 13.2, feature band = 13.3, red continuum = 14.1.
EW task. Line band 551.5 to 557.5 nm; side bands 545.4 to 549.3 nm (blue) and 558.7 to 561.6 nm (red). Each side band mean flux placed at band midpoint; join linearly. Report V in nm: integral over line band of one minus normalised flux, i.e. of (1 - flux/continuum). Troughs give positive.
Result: -0.48 nm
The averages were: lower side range 12.4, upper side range 12.6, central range 13.5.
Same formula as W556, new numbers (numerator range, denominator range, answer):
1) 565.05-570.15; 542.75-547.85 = 1.27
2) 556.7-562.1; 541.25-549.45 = 1.08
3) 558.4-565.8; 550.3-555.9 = 1.04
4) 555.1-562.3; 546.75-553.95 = 1.07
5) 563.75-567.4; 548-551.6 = 1.18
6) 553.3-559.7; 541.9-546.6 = 1.13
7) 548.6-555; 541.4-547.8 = 1.06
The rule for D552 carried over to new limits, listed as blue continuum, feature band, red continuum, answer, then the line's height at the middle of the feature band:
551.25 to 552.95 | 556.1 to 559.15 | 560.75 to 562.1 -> -0.093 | 13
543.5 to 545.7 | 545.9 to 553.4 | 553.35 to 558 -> 0.223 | 13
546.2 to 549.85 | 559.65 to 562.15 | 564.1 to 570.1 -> 0.188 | 13.8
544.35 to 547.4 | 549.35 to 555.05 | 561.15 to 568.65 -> -0.183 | 12.5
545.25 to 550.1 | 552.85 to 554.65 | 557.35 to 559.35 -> -0.074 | 12.9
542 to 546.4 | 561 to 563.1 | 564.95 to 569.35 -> 0.104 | 13.8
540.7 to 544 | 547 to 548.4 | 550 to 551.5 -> -0.020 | 12.4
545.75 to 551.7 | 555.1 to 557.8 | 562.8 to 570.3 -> -0.112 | 13.2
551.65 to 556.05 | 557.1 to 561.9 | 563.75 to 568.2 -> 0.271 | 13.8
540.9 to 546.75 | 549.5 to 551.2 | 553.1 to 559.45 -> 0.097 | 13.1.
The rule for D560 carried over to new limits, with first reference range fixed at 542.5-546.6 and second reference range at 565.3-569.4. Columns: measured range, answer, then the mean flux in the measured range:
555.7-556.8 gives -0.013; 13.4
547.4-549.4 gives -0.022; 12.9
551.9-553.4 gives -0.027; 13.3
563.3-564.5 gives 0.024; 13.6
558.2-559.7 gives 0.061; 12.8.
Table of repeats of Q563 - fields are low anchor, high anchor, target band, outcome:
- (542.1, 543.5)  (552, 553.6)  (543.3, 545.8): 0.043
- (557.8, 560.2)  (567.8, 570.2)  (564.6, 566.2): -0.019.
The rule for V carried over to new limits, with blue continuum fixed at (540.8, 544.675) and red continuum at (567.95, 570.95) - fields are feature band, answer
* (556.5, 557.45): 0.03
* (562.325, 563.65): 0.09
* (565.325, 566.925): 0.06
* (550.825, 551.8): 0.12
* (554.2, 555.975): 0.01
